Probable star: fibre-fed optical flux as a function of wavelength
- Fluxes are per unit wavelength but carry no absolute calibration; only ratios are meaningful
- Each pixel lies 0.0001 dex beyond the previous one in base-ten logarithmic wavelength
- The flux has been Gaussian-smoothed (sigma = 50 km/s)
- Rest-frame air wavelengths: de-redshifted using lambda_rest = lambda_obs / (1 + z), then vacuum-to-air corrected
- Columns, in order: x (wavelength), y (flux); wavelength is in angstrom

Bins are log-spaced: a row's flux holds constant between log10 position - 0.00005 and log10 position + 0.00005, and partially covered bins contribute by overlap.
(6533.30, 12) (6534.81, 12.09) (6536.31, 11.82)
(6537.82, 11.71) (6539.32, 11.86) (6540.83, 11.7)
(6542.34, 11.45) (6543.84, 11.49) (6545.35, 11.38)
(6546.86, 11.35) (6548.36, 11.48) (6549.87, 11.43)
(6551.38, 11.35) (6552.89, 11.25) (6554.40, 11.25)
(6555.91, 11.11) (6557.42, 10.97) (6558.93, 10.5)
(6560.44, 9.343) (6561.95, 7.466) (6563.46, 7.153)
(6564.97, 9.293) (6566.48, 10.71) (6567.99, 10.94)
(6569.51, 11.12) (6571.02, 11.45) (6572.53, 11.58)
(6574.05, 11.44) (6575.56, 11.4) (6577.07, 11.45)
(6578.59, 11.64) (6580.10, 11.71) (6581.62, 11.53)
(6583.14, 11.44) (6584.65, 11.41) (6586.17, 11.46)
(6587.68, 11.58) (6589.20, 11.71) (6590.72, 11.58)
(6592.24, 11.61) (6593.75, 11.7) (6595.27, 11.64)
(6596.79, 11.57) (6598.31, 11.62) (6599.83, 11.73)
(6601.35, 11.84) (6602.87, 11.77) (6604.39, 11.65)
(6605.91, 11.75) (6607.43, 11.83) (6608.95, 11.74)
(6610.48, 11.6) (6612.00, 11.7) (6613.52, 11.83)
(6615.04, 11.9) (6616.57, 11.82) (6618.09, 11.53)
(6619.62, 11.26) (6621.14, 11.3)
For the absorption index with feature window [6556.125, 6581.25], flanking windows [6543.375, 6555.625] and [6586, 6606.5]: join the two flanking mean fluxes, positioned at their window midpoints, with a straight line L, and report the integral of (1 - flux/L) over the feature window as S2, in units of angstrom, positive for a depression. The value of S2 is 2.1 angstrom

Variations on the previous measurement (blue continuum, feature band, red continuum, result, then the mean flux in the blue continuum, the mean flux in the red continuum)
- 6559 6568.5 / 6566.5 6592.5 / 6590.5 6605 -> -2.8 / 9.21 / 11.7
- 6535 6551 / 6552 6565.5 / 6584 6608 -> 2.1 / 11.6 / 11.7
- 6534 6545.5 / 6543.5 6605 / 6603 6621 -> 3.0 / 11.7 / 11.7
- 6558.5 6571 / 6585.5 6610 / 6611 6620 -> -1.6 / 9.66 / 11.7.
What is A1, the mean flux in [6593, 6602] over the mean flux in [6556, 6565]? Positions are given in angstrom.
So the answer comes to 1.26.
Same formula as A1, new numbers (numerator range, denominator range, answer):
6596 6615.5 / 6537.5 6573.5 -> 1.09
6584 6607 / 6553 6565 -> 1.20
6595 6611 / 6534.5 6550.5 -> 1.01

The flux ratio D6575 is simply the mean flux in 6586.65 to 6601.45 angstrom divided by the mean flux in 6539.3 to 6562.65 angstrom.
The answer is 1.1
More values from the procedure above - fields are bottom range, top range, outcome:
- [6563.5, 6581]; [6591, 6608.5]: 1.06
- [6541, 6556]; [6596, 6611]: 1.03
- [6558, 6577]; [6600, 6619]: 1.14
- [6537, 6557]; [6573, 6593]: 1.01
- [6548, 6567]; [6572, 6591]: 1.13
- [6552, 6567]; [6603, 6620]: 1.18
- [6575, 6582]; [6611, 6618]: 1.02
